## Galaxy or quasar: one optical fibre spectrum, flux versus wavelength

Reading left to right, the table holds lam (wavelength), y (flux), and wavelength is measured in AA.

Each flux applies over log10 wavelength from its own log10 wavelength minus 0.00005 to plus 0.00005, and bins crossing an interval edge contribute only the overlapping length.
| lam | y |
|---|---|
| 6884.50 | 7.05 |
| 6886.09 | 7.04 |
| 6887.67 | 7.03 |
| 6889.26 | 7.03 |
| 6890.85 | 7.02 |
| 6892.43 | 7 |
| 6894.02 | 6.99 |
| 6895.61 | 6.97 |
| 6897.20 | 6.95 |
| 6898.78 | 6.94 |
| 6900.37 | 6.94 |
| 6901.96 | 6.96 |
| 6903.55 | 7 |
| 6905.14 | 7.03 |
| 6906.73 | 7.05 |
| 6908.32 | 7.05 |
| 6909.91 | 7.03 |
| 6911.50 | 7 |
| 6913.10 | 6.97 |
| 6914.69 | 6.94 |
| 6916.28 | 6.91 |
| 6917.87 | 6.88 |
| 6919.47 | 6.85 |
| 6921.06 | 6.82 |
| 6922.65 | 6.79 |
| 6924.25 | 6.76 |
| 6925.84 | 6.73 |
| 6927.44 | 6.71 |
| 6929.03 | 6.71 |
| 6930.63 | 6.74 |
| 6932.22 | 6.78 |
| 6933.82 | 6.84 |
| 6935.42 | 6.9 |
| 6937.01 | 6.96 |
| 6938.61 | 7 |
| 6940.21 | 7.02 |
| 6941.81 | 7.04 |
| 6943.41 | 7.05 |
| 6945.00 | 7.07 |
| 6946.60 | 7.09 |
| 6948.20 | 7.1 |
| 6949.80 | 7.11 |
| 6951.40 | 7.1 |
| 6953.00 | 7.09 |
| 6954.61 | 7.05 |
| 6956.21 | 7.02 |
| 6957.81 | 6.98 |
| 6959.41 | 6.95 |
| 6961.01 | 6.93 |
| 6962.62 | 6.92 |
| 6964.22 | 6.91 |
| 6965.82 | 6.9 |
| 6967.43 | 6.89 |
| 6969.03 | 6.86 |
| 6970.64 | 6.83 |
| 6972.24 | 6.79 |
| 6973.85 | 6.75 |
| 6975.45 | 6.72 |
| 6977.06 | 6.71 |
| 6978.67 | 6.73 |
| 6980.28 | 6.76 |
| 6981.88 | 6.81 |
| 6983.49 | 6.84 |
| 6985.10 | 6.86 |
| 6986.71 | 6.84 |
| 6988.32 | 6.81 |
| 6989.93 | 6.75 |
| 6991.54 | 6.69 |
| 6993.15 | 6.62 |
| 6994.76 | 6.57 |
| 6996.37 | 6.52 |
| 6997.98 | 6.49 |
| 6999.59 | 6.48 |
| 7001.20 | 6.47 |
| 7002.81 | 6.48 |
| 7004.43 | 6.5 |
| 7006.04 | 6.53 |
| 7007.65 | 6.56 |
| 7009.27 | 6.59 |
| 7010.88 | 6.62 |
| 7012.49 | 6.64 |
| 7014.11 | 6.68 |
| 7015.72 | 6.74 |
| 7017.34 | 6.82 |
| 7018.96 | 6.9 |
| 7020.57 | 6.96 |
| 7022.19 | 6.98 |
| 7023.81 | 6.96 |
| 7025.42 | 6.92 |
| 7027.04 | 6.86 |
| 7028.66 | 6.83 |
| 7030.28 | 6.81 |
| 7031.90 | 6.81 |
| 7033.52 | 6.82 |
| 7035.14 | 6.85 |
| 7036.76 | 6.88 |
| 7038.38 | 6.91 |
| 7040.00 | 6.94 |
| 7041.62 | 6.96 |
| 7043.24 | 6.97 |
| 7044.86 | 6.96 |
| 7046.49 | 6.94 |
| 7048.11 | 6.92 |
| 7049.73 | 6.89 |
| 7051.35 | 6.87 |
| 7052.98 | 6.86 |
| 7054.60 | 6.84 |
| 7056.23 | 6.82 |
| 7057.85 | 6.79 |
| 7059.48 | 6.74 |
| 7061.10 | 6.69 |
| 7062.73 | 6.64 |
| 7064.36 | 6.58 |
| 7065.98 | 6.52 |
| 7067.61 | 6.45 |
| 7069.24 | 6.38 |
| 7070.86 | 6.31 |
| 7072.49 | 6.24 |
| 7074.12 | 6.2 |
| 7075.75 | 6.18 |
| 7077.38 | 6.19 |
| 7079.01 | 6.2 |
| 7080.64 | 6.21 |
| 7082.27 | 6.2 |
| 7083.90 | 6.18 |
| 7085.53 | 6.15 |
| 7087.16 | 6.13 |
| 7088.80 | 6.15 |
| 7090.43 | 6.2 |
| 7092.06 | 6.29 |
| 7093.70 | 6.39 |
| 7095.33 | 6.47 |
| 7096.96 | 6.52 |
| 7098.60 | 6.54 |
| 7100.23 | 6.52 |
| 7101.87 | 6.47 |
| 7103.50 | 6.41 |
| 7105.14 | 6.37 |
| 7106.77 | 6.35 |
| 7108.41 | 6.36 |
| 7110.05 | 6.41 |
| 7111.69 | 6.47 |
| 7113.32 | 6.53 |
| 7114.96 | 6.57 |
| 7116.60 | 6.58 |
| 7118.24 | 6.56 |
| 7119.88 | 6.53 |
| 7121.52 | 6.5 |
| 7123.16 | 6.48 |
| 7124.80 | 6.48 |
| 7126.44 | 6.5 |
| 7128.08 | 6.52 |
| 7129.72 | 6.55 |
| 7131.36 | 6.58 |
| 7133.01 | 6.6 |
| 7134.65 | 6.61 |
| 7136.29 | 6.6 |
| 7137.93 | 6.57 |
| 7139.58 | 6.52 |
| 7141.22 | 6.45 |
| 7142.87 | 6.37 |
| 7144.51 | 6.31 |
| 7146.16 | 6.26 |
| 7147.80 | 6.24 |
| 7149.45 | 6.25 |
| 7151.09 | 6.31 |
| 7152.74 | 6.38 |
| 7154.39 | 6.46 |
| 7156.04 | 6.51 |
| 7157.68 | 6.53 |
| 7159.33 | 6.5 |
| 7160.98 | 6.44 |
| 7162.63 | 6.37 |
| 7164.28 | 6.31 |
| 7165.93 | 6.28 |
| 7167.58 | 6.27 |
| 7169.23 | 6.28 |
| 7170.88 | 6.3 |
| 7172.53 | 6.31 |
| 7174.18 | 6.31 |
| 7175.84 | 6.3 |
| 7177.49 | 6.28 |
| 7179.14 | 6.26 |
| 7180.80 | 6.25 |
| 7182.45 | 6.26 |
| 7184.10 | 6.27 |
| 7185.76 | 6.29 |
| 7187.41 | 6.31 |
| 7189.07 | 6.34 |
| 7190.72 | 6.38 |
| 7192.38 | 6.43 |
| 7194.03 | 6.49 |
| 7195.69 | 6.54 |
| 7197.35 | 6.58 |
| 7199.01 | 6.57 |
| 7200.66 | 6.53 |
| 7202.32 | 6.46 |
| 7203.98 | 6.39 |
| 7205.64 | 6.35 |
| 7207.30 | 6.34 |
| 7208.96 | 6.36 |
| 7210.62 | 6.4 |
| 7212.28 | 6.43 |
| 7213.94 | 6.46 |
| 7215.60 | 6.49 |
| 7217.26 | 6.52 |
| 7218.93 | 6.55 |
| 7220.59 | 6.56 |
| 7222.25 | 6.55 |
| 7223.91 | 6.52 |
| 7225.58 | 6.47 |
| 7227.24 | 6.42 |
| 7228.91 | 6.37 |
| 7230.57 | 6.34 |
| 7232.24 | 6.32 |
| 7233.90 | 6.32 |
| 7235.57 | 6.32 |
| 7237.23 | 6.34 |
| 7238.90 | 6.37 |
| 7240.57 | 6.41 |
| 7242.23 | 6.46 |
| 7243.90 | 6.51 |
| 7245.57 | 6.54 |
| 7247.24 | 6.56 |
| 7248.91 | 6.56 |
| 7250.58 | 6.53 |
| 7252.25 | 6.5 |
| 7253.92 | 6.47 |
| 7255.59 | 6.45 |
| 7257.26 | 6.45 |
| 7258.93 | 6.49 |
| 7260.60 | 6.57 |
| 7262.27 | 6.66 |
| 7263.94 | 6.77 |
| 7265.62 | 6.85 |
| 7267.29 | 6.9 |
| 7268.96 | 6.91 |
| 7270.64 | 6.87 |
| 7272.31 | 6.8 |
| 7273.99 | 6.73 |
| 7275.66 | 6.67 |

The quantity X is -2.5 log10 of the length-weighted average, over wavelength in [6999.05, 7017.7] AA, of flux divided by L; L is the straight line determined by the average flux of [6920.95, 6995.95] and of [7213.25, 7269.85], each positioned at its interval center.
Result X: 0.04 mag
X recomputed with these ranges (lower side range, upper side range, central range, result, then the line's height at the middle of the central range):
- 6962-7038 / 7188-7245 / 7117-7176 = 0.02 mag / 6.54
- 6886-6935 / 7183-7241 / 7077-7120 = 0.04 mag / 6.61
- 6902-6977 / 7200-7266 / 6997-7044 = 0.01 mag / 6.8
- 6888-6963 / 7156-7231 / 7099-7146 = 0.01 mag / 6.55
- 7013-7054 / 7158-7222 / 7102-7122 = 0.03 mag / 6.63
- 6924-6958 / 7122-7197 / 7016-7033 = -0.02 mag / 6.74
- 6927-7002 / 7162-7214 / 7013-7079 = -0.01 mag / 6.67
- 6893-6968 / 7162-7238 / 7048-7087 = 0.03 mag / 6.66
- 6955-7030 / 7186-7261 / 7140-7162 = 0.03 mag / 6.55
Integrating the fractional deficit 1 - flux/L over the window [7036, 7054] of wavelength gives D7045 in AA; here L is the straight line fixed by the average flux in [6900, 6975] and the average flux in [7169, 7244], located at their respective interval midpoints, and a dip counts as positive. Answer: -0.5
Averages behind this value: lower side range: 6.93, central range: 6.92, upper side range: 6.4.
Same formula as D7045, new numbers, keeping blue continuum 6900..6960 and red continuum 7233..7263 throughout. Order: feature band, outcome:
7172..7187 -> 0.7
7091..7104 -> 0.5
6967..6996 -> 0.5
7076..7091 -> 1.2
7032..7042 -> -0.1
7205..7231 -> 0.3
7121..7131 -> 0.2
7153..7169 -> 0.5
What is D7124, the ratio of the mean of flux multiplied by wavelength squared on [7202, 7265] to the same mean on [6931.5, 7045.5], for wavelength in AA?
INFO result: 1.01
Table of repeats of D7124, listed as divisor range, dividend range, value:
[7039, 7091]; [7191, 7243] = 1.03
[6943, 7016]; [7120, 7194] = 0.99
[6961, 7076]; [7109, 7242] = 1.00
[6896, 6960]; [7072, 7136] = 0.97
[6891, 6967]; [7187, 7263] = 1.01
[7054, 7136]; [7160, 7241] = 1.02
